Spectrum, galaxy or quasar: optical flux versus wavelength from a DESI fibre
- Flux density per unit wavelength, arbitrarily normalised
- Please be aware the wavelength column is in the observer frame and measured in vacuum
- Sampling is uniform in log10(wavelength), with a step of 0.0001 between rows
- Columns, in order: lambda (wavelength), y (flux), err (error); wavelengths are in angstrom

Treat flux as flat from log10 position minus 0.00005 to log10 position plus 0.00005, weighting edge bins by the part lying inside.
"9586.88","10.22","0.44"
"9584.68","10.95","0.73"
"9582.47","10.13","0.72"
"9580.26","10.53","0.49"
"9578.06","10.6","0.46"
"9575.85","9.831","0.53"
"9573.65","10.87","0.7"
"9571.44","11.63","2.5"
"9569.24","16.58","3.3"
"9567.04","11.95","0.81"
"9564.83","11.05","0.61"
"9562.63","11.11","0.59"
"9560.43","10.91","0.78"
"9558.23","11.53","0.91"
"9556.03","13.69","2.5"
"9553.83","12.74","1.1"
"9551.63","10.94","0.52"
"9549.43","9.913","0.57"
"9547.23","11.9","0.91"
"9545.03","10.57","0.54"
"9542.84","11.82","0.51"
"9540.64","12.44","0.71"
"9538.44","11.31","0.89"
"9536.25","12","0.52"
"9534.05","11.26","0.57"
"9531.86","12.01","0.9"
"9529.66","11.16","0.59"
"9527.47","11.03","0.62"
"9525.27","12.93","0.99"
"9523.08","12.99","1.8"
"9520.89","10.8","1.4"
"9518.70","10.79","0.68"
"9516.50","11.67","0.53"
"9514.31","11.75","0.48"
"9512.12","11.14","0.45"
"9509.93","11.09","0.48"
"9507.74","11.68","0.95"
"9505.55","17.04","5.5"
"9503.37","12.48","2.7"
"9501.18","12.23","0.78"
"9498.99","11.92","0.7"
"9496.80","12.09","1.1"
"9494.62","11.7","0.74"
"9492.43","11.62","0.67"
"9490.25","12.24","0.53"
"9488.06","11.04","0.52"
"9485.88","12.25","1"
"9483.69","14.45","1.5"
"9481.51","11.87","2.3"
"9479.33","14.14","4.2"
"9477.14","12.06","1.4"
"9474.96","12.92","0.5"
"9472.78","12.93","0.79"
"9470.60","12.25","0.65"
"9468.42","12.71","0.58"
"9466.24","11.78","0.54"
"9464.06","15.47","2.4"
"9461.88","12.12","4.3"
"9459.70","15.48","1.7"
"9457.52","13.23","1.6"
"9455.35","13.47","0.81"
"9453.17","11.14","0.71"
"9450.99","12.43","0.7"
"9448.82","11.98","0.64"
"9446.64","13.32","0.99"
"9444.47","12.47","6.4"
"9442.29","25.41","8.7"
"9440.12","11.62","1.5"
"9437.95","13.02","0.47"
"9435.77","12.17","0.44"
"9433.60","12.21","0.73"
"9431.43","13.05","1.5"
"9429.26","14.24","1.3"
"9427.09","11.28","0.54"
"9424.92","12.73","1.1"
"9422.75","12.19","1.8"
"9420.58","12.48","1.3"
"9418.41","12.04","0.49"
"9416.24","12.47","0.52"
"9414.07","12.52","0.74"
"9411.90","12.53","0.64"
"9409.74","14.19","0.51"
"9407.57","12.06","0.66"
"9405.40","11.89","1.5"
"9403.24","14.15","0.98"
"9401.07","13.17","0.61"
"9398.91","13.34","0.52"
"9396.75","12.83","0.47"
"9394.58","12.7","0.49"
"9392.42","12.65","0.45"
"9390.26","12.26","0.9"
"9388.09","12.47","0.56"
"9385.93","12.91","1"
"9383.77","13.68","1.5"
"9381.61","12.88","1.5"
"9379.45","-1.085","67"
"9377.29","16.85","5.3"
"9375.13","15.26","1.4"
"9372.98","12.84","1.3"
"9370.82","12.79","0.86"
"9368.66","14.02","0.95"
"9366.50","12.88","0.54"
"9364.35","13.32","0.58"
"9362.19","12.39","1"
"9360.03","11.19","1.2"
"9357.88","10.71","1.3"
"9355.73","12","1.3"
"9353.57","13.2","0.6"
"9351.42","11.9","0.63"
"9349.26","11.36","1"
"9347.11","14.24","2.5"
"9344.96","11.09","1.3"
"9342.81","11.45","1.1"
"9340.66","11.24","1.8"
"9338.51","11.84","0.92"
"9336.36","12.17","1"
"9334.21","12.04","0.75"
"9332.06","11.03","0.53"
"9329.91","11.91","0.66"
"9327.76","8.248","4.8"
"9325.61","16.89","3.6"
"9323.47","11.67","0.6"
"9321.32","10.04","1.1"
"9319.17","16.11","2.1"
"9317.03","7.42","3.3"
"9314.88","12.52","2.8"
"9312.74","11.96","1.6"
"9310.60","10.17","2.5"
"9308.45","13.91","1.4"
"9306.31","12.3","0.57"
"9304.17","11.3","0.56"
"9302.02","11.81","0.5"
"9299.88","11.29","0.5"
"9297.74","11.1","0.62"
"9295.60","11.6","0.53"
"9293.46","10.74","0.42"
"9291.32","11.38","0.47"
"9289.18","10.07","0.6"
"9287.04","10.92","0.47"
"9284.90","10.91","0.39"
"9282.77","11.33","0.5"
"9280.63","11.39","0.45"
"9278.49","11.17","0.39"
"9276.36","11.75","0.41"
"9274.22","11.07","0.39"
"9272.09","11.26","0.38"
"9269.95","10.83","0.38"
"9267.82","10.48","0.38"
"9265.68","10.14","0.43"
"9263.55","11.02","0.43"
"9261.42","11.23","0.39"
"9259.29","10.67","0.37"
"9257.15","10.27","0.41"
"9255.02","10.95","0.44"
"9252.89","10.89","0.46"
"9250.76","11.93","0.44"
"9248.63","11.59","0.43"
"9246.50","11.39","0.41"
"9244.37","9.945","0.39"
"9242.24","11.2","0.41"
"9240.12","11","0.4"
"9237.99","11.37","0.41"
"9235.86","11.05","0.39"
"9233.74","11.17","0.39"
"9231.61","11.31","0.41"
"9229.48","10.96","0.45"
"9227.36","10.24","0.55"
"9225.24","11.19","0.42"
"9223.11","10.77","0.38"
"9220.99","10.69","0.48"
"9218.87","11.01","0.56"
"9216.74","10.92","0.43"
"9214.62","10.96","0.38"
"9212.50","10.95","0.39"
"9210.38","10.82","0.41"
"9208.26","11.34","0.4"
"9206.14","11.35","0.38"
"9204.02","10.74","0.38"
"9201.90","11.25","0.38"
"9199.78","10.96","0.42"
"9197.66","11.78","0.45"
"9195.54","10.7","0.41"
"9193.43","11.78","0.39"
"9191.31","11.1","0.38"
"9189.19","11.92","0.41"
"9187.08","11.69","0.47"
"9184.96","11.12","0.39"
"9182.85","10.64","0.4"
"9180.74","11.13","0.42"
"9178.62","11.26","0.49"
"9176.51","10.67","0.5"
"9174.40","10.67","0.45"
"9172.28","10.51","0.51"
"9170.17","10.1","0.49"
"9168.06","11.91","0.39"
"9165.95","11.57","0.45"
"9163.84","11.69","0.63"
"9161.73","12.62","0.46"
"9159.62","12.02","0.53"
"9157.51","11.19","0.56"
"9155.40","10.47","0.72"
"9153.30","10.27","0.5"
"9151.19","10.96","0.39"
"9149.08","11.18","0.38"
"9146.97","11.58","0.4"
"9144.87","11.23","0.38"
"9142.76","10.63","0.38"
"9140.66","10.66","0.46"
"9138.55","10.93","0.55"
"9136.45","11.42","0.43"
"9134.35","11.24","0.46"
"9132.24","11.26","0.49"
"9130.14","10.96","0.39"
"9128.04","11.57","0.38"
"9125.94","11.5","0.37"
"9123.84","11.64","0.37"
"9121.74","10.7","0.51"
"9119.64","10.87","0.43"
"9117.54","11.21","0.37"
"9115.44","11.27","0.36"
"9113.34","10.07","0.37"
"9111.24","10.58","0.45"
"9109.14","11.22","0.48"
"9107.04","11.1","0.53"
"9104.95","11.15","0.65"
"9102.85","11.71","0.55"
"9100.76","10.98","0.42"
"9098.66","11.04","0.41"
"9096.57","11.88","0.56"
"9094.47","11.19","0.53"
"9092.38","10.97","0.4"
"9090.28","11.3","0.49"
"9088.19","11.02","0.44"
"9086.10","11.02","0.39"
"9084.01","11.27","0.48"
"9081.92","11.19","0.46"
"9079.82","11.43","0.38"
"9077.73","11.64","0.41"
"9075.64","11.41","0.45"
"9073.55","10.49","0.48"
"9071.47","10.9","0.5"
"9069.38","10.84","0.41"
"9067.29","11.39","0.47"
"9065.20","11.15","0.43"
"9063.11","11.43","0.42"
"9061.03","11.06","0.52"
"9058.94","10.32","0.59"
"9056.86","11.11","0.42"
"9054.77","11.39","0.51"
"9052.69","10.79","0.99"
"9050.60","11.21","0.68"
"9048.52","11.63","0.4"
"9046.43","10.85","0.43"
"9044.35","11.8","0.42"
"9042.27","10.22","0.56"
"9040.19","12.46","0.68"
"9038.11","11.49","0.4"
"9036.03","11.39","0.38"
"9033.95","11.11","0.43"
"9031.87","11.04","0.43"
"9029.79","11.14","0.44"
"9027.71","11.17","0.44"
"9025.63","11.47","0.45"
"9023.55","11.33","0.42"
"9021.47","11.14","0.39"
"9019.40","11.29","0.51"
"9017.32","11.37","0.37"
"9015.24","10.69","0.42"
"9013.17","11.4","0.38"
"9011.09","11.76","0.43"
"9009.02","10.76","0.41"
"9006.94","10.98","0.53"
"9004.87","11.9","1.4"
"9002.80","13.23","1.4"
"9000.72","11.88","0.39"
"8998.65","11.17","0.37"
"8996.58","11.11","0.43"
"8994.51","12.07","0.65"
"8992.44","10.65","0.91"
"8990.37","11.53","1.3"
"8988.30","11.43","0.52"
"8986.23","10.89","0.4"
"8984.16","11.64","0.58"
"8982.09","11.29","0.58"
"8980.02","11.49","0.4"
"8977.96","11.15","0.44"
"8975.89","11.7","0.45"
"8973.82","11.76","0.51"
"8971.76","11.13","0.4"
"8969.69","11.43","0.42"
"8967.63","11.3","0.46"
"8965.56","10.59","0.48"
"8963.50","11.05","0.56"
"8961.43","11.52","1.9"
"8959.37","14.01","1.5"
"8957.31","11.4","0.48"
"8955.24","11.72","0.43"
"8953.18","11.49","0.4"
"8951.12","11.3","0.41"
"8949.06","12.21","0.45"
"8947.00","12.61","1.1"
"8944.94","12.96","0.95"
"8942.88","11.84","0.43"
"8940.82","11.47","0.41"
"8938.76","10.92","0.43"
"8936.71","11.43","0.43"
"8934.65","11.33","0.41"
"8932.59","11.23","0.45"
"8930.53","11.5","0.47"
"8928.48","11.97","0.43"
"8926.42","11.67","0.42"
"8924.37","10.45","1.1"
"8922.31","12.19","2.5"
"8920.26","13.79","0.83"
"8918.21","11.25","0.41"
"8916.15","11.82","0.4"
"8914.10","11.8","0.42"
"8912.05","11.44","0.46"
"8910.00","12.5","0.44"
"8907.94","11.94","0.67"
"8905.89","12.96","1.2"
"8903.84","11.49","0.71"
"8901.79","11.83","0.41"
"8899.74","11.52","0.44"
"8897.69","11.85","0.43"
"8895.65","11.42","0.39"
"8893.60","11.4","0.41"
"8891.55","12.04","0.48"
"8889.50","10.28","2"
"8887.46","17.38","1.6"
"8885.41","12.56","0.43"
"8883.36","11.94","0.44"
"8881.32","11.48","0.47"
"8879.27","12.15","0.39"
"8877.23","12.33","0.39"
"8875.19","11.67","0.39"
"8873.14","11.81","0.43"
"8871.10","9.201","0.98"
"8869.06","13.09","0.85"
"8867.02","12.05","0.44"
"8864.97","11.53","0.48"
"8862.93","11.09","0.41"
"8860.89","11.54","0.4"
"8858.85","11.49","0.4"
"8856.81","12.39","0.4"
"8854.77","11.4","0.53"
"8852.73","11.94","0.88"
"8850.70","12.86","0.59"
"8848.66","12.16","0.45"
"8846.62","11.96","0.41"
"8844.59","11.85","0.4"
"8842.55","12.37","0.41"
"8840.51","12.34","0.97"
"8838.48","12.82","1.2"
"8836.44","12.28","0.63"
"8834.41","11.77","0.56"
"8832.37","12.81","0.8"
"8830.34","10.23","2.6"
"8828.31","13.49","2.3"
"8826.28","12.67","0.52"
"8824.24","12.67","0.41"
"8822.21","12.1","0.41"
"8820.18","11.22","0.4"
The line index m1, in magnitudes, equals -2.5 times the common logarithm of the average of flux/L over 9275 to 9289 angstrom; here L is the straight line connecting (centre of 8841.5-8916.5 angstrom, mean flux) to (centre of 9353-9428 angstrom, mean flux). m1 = 0.11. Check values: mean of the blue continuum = 12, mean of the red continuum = 12.4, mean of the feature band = 11.2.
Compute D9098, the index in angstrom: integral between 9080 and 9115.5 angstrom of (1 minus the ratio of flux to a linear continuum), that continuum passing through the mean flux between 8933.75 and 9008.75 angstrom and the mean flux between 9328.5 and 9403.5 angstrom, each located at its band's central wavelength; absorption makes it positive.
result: 2.0 angstrom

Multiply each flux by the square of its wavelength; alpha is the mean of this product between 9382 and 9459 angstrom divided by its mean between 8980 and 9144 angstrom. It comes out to 1.3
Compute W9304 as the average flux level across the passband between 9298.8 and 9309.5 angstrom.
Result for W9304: 12.1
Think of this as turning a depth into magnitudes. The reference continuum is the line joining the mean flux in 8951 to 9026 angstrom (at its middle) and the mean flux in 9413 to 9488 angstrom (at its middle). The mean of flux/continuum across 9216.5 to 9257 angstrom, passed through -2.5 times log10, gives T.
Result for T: 0.123 mag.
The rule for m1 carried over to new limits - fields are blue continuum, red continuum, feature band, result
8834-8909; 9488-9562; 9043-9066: 0.077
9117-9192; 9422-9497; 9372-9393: 0.044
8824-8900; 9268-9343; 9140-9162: 0.054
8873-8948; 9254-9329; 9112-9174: 0.041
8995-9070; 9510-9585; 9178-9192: 0.010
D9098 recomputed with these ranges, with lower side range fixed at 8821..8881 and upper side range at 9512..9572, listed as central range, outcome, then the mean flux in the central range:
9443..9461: -2.1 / 13.2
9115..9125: 0.7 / 11.1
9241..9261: 1.5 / 11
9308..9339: 0.1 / 11.8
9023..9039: 0.9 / 11.3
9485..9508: -1.2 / 12.4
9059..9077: 1.3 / 11.1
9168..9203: 2.3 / 11.1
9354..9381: -0.3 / 12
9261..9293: 2.4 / 11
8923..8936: 0.6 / 11.4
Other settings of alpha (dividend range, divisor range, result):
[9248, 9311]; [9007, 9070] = 1.05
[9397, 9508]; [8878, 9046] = 1.24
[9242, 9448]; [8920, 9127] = 1.14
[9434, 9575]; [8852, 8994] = 1.20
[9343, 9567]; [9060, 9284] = 1.19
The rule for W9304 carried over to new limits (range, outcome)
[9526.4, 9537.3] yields 11.5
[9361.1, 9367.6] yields 12.9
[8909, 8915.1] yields 11.9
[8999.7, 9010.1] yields 11.7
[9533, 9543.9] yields 11.8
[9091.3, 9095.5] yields 11.1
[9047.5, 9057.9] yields 11.2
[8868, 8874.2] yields 11.4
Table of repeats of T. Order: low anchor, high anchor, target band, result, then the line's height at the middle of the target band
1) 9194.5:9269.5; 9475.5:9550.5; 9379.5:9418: -0.08 mag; 11.6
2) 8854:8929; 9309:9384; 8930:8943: 0.05 mag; 11.9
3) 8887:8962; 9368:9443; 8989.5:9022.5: 0.06 mag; 12.1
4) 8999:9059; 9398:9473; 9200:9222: 0.11 mag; 12.1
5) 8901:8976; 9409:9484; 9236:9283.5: 0.15 mag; 12.6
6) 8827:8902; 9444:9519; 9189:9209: 0.10 mag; 12.3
